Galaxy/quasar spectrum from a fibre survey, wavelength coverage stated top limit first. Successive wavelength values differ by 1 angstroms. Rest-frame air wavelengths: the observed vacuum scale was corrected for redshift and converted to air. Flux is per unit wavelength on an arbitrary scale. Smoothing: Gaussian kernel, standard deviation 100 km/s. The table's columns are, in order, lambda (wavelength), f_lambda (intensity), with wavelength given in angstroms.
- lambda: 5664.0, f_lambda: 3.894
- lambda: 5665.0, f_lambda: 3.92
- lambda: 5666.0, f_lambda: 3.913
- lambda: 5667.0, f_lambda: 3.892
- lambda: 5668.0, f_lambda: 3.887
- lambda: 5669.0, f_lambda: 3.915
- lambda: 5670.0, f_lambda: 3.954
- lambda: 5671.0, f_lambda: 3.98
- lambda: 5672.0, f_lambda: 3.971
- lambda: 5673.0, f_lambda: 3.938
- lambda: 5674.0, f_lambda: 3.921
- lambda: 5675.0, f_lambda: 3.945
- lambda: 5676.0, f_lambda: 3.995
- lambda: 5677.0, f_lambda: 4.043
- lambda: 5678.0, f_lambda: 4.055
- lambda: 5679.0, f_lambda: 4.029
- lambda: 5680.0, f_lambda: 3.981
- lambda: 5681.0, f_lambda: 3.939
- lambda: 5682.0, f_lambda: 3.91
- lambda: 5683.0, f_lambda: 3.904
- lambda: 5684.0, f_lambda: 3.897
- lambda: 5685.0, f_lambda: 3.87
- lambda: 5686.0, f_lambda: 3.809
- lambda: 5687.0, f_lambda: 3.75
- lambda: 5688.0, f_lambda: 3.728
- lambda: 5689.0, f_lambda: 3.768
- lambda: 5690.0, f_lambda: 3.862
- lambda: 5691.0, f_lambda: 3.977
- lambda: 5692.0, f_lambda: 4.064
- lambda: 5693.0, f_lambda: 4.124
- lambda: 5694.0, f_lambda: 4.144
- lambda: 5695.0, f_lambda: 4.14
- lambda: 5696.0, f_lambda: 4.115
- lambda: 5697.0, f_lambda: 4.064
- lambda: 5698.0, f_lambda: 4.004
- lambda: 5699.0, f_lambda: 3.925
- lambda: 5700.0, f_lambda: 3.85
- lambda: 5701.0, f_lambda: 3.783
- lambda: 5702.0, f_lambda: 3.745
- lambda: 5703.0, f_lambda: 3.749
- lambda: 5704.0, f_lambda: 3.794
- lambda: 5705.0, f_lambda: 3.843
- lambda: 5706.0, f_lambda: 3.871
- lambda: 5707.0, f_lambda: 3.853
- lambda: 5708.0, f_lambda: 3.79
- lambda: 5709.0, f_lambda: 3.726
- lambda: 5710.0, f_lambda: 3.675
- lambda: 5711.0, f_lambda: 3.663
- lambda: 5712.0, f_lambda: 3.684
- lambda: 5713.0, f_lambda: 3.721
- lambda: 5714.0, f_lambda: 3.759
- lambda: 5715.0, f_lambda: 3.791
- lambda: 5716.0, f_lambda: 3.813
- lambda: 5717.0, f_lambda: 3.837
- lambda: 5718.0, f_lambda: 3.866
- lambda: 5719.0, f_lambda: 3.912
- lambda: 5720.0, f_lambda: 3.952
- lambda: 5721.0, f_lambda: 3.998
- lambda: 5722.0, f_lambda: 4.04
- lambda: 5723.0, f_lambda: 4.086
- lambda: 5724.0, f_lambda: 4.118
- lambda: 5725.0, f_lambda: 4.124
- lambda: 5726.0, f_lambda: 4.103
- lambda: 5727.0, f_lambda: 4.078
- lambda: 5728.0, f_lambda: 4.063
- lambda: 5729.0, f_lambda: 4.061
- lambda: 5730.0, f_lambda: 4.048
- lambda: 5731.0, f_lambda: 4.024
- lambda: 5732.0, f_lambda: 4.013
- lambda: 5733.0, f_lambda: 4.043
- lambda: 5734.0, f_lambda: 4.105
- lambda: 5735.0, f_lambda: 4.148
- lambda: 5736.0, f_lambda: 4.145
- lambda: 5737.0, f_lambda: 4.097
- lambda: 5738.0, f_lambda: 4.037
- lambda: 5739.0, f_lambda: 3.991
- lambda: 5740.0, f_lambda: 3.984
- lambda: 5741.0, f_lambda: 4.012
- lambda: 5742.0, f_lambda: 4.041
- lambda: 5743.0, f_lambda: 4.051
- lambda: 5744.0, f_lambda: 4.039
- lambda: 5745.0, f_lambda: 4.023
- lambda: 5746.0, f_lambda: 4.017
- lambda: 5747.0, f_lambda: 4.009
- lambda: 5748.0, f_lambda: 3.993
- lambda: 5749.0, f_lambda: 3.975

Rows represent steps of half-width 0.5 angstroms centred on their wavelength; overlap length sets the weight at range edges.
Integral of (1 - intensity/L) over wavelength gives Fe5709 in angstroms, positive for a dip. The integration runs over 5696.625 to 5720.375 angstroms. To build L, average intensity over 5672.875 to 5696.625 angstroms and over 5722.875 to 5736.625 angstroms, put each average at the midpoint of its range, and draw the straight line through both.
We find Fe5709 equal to 1.2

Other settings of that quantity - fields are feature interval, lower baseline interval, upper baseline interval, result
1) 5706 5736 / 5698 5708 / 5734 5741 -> 0.1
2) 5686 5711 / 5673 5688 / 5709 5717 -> -0.4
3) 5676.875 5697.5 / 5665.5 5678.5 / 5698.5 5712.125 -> -0.4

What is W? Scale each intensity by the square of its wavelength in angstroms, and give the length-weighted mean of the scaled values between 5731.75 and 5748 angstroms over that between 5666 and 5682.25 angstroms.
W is 1.05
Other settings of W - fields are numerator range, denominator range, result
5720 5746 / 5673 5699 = 1.04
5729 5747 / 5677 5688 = 1.06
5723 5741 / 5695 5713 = 1.07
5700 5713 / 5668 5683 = 0.96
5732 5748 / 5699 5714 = 1.09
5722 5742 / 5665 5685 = 1.05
